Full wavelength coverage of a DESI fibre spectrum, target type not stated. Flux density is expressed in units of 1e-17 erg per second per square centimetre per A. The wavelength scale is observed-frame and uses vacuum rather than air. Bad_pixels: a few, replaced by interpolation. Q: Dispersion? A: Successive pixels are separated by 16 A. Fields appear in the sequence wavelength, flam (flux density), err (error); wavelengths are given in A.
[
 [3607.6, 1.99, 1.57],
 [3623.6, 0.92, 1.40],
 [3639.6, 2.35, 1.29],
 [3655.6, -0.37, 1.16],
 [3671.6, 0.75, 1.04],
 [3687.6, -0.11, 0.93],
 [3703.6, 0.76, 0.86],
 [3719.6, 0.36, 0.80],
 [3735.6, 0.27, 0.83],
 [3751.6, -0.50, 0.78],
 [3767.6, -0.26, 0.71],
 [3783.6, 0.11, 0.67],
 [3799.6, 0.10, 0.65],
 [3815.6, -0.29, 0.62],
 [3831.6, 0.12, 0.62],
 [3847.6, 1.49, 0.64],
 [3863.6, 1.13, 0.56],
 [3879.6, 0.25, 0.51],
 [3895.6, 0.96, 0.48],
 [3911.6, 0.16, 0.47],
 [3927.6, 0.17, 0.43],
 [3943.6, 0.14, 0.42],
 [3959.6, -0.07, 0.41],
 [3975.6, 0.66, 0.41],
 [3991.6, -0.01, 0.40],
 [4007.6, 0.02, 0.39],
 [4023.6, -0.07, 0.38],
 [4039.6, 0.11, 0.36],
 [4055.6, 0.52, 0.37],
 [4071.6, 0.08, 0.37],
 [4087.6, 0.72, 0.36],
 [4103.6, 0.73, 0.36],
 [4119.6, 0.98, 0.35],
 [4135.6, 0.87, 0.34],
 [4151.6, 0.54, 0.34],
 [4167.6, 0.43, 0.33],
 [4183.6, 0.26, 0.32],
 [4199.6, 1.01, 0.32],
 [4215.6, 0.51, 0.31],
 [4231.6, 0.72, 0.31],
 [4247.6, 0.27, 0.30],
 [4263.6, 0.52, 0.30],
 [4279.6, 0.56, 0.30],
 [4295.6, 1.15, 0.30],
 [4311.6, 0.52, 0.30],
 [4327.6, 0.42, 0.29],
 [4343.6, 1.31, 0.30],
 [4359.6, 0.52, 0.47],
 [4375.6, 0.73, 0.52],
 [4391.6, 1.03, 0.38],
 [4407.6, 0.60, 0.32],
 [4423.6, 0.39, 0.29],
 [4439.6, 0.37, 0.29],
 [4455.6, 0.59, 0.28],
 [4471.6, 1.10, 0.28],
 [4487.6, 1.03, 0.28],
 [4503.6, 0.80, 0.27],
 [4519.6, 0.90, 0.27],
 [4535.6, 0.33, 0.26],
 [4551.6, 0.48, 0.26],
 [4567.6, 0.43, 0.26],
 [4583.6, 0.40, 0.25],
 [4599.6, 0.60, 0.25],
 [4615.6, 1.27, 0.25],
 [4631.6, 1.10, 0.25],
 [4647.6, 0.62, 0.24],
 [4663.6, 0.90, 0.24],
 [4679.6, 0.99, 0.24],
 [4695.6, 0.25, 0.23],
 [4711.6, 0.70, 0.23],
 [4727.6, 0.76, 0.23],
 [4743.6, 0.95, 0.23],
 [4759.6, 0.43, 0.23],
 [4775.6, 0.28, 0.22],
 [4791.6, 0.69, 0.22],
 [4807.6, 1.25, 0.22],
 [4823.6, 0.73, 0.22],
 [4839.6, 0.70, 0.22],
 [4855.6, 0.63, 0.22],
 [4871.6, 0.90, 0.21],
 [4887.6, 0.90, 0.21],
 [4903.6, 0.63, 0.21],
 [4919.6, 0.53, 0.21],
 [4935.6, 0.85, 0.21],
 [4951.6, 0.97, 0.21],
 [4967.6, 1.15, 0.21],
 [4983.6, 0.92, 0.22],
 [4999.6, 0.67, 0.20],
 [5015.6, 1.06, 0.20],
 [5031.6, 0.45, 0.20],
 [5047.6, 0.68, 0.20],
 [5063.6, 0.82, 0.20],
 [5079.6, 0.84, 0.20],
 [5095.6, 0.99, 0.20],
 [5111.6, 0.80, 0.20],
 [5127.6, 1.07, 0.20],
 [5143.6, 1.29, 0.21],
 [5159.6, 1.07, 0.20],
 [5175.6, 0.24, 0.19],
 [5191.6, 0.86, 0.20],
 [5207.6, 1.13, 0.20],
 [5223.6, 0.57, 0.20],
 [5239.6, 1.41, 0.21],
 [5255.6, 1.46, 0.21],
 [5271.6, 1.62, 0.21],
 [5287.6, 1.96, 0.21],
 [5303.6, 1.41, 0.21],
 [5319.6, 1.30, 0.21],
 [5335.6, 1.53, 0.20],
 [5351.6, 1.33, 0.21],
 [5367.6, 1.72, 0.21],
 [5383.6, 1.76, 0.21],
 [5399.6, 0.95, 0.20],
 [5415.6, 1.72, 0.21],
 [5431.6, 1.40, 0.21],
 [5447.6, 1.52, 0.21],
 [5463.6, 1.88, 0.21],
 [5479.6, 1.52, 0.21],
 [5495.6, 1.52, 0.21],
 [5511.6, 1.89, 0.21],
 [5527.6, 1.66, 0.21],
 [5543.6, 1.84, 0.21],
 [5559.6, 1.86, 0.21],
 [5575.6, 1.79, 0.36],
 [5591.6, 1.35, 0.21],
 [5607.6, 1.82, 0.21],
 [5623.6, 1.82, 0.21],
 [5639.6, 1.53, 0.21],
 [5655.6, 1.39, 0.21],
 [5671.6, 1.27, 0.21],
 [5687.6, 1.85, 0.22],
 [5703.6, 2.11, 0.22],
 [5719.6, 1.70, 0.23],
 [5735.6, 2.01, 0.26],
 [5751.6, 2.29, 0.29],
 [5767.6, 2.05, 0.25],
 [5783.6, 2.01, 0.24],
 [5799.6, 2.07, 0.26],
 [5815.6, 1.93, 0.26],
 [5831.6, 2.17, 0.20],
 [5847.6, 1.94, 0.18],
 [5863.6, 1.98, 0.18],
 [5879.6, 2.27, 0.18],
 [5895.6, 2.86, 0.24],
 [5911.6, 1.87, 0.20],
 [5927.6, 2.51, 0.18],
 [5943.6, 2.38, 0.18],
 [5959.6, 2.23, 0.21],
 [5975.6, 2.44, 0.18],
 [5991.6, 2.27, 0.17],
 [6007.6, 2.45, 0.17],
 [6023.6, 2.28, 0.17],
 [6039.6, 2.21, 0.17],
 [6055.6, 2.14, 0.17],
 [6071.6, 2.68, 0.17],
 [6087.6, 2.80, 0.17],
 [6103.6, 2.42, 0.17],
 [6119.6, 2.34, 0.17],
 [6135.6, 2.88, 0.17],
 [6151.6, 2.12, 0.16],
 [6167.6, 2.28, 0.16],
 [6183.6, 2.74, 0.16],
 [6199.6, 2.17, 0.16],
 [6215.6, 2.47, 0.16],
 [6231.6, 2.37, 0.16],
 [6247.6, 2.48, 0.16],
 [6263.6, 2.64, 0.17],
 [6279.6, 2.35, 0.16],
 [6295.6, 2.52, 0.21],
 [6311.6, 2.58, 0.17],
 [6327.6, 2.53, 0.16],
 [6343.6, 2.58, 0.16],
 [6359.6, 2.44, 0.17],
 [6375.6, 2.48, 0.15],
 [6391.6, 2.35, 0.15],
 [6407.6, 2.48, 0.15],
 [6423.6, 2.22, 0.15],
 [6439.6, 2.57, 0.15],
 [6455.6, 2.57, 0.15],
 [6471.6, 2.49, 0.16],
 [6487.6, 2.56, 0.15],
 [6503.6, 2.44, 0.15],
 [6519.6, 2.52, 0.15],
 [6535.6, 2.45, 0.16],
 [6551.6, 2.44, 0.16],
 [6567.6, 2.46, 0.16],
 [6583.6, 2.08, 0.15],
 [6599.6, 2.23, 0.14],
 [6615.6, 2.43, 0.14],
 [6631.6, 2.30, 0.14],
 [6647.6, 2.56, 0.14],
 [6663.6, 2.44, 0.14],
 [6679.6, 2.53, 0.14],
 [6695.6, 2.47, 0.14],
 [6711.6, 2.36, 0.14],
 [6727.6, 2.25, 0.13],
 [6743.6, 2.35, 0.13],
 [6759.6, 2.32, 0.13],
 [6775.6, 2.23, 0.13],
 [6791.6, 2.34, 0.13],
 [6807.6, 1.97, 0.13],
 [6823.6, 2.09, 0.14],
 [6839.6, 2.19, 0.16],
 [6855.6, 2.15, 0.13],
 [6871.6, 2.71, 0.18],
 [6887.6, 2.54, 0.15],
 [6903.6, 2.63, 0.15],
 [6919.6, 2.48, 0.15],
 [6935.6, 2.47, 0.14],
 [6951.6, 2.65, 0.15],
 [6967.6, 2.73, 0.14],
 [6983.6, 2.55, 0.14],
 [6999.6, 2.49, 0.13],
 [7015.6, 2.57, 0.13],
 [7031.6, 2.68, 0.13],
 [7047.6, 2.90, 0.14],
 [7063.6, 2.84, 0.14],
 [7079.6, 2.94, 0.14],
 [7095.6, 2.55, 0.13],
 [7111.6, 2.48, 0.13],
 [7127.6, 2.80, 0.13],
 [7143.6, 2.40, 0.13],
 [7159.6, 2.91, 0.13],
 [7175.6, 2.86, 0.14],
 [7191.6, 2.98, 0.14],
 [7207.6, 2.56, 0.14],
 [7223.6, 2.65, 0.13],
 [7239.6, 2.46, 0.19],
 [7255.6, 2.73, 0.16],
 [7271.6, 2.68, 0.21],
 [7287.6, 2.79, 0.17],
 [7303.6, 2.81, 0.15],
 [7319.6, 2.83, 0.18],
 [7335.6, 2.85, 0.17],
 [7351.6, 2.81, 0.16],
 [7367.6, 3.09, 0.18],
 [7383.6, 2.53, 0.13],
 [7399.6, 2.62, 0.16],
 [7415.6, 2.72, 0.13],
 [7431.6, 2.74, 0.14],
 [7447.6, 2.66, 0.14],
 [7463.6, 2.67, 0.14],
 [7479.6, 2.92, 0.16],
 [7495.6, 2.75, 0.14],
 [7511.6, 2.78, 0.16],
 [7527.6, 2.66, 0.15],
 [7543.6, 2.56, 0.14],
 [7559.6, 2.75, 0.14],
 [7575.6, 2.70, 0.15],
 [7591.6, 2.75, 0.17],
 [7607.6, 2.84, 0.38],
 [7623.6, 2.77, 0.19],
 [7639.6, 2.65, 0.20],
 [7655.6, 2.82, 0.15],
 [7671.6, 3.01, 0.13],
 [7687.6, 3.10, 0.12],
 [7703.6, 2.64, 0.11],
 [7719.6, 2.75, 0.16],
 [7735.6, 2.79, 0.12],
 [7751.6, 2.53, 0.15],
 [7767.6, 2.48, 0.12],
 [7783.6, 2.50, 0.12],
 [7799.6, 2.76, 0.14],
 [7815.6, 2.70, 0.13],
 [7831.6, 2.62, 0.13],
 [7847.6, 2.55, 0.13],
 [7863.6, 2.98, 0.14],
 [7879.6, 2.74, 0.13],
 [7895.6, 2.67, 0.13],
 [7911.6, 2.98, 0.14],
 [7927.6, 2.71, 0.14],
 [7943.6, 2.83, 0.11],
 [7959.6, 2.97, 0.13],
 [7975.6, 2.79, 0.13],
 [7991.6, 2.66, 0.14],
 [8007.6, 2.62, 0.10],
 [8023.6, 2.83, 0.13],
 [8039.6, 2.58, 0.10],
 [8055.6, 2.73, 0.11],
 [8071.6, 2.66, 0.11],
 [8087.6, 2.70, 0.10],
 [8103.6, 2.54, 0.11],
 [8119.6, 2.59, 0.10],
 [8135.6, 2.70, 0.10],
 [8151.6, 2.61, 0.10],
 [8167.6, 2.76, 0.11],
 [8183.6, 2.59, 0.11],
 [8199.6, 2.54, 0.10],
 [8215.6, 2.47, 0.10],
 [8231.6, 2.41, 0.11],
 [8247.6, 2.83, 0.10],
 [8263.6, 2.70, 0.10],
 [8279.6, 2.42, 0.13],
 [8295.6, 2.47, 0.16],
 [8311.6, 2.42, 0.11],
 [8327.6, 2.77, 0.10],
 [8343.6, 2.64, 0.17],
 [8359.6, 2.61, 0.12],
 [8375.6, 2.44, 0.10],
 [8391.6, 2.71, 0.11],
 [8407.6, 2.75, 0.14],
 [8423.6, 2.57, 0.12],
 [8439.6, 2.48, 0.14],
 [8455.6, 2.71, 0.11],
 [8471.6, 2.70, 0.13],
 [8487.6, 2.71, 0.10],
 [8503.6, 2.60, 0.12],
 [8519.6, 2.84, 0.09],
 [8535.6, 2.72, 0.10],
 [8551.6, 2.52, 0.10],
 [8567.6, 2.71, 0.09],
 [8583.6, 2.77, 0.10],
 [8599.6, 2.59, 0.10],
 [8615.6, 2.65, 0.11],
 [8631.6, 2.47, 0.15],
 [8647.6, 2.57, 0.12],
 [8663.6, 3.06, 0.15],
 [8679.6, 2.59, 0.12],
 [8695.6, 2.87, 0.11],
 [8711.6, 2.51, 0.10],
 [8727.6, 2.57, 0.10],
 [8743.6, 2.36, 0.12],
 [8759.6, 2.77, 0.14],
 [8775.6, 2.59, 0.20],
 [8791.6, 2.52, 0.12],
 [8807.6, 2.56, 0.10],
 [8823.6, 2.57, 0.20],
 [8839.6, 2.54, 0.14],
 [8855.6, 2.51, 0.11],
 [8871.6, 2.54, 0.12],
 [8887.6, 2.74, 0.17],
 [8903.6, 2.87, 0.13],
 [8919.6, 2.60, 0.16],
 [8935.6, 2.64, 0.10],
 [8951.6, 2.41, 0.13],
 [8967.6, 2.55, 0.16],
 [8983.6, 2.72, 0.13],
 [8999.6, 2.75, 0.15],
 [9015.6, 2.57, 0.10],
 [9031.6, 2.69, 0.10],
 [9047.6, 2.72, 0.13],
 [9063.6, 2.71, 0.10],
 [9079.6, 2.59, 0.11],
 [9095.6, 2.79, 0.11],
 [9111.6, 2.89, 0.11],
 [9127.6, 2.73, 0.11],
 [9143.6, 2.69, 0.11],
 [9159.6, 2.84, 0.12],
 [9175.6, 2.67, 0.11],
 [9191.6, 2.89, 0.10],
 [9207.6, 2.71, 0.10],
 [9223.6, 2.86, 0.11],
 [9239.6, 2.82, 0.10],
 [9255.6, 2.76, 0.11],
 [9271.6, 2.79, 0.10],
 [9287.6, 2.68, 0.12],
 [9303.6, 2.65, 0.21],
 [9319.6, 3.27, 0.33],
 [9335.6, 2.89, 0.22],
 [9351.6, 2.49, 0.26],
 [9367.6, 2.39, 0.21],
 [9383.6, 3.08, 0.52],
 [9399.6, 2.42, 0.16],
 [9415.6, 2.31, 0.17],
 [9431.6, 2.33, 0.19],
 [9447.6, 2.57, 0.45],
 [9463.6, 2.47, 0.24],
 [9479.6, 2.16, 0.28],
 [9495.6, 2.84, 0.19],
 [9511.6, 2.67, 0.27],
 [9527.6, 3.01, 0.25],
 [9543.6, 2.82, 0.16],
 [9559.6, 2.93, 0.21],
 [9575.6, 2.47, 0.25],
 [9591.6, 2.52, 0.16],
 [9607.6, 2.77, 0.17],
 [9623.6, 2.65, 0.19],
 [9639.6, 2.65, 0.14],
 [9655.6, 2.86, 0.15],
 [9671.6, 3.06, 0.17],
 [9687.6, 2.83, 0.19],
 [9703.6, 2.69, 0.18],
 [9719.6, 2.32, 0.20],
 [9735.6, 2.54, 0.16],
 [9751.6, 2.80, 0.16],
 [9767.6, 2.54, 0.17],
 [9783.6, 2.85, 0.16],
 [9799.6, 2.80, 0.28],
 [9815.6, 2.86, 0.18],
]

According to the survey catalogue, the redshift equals 0.32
